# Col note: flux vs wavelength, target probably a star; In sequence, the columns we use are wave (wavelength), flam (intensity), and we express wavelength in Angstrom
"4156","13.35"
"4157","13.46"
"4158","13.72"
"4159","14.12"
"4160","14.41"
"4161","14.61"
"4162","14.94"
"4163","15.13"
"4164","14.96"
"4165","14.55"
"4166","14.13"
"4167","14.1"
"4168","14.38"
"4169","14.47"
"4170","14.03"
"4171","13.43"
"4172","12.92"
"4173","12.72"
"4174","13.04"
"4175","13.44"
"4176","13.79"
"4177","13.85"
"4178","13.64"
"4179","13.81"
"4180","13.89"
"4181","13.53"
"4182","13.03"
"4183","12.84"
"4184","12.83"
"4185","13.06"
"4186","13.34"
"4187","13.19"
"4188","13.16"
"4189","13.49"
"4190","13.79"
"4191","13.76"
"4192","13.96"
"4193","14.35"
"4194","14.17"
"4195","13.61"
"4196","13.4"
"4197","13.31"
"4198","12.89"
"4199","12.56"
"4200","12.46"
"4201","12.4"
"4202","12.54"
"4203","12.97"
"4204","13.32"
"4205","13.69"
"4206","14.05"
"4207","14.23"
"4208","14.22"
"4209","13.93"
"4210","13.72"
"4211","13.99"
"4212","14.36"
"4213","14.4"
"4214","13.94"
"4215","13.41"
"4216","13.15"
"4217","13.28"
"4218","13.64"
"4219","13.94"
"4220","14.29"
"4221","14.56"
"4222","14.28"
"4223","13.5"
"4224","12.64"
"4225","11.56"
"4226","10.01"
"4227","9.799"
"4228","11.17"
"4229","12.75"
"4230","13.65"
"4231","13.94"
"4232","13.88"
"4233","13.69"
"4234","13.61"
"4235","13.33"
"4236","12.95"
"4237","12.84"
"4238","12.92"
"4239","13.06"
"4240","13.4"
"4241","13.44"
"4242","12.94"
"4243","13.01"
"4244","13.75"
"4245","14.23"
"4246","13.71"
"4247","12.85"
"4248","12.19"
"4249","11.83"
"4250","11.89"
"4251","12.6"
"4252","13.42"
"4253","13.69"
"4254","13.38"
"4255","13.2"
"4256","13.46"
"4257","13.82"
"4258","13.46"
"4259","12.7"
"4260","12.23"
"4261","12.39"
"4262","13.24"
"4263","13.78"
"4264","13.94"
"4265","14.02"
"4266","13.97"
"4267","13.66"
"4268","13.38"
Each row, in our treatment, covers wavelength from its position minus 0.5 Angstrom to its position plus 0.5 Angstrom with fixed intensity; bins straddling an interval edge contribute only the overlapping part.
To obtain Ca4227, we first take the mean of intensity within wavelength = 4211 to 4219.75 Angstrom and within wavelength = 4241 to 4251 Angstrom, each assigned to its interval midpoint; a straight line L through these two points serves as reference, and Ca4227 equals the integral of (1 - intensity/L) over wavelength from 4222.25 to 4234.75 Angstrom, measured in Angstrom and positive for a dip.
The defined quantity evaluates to 0.80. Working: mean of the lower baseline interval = 13.8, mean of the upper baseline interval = 12.9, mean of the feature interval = 12.6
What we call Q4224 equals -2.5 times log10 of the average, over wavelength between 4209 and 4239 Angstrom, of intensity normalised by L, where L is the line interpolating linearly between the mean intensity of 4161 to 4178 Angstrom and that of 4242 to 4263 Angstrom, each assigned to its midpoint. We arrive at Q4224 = 0.014 mag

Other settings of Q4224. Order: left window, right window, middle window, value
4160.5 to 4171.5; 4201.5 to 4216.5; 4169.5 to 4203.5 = 0.061 mag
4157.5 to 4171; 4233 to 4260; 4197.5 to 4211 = 0.036 mag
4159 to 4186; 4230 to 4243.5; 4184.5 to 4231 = 0.019 mag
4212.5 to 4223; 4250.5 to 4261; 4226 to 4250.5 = 0.049 mag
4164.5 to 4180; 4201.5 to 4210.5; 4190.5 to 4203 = 0.032 mag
